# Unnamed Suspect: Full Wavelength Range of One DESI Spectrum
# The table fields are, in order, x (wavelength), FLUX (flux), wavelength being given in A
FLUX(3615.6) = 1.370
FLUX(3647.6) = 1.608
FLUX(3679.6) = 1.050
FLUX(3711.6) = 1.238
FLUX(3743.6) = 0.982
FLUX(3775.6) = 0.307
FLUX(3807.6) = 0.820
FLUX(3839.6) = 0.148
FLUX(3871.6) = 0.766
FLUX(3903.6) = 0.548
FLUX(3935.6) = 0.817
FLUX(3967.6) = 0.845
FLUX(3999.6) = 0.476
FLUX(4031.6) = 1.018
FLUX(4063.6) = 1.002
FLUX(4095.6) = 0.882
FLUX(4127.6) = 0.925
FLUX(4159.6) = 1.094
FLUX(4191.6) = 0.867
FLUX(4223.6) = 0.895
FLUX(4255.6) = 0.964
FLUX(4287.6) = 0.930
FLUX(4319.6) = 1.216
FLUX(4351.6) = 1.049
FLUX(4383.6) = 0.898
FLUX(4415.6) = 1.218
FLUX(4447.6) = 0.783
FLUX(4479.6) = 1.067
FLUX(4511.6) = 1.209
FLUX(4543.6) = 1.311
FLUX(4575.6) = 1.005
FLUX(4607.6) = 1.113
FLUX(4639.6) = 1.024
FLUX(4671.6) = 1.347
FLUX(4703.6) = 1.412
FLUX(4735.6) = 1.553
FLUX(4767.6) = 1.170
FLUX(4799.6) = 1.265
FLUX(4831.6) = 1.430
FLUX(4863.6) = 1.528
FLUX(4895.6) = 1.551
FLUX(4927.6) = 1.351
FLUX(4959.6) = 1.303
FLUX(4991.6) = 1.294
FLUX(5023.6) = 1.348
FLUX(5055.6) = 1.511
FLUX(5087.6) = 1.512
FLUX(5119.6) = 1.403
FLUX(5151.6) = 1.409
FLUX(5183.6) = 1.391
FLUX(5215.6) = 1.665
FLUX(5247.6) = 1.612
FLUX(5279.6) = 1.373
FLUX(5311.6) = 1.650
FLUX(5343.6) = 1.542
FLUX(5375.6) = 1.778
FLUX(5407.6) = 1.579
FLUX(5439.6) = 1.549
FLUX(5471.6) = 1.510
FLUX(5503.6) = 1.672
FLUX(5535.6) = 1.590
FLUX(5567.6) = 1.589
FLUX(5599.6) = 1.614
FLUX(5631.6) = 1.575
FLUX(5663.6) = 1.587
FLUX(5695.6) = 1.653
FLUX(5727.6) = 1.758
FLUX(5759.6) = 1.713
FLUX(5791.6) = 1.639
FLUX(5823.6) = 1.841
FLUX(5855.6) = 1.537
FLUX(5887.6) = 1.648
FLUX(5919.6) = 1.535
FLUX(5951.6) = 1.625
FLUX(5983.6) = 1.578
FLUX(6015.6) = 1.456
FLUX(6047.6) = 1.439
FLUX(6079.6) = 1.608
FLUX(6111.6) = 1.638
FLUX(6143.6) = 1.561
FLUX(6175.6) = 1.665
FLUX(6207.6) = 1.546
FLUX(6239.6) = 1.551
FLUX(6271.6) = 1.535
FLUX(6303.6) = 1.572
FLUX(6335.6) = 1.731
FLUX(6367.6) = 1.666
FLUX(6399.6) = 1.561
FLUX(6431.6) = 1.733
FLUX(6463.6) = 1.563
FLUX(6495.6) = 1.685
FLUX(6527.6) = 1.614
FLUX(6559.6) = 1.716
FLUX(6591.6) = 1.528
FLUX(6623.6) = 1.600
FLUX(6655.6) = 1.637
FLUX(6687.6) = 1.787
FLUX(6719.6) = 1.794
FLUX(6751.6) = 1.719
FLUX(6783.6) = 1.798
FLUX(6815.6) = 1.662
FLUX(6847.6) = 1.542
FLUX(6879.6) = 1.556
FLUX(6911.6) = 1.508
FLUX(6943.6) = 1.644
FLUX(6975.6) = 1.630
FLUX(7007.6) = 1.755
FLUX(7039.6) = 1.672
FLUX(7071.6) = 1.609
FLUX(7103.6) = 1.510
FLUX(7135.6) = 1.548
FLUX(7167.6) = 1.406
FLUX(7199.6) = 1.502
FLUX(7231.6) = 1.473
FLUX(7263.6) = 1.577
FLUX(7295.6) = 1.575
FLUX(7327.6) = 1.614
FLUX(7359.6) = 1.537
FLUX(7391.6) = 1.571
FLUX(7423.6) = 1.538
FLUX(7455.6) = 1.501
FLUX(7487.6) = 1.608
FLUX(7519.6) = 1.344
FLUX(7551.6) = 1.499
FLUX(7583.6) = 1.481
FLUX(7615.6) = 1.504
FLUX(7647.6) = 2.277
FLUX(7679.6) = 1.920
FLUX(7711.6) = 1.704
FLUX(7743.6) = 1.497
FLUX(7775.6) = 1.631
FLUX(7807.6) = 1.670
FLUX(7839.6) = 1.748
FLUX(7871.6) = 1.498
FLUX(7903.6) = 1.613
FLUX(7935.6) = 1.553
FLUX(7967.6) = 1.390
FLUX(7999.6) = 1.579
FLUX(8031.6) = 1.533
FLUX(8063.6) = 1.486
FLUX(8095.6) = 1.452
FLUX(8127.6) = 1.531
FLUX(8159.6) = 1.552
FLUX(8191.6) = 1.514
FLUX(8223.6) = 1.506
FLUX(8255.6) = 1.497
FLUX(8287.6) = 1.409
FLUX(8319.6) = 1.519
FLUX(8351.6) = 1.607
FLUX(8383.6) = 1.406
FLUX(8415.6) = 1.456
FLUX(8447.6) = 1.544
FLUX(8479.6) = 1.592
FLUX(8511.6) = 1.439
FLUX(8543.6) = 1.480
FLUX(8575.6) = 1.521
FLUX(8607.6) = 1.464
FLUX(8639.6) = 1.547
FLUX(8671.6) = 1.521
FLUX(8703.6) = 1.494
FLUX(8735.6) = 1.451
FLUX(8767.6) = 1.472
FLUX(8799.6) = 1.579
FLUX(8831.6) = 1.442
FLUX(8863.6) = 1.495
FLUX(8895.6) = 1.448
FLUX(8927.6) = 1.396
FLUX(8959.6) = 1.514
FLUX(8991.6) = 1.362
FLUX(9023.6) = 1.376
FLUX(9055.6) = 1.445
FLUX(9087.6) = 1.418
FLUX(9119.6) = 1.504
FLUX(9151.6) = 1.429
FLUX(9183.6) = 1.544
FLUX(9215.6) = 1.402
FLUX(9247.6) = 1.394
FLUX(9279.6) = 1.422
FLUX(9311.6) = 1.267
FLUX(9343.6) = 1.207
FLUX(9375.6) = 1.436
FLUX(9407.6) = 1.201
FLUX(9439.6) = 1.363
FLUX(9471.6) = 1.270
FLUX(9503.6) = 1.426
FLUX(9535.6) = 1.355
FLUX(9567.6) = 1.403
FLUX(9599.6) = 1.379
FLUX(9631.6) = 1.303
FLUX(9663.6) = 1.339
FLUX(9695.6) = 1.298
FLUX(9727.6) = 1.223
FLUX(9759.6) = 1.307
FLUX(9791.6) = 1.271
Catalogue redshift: 0.164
